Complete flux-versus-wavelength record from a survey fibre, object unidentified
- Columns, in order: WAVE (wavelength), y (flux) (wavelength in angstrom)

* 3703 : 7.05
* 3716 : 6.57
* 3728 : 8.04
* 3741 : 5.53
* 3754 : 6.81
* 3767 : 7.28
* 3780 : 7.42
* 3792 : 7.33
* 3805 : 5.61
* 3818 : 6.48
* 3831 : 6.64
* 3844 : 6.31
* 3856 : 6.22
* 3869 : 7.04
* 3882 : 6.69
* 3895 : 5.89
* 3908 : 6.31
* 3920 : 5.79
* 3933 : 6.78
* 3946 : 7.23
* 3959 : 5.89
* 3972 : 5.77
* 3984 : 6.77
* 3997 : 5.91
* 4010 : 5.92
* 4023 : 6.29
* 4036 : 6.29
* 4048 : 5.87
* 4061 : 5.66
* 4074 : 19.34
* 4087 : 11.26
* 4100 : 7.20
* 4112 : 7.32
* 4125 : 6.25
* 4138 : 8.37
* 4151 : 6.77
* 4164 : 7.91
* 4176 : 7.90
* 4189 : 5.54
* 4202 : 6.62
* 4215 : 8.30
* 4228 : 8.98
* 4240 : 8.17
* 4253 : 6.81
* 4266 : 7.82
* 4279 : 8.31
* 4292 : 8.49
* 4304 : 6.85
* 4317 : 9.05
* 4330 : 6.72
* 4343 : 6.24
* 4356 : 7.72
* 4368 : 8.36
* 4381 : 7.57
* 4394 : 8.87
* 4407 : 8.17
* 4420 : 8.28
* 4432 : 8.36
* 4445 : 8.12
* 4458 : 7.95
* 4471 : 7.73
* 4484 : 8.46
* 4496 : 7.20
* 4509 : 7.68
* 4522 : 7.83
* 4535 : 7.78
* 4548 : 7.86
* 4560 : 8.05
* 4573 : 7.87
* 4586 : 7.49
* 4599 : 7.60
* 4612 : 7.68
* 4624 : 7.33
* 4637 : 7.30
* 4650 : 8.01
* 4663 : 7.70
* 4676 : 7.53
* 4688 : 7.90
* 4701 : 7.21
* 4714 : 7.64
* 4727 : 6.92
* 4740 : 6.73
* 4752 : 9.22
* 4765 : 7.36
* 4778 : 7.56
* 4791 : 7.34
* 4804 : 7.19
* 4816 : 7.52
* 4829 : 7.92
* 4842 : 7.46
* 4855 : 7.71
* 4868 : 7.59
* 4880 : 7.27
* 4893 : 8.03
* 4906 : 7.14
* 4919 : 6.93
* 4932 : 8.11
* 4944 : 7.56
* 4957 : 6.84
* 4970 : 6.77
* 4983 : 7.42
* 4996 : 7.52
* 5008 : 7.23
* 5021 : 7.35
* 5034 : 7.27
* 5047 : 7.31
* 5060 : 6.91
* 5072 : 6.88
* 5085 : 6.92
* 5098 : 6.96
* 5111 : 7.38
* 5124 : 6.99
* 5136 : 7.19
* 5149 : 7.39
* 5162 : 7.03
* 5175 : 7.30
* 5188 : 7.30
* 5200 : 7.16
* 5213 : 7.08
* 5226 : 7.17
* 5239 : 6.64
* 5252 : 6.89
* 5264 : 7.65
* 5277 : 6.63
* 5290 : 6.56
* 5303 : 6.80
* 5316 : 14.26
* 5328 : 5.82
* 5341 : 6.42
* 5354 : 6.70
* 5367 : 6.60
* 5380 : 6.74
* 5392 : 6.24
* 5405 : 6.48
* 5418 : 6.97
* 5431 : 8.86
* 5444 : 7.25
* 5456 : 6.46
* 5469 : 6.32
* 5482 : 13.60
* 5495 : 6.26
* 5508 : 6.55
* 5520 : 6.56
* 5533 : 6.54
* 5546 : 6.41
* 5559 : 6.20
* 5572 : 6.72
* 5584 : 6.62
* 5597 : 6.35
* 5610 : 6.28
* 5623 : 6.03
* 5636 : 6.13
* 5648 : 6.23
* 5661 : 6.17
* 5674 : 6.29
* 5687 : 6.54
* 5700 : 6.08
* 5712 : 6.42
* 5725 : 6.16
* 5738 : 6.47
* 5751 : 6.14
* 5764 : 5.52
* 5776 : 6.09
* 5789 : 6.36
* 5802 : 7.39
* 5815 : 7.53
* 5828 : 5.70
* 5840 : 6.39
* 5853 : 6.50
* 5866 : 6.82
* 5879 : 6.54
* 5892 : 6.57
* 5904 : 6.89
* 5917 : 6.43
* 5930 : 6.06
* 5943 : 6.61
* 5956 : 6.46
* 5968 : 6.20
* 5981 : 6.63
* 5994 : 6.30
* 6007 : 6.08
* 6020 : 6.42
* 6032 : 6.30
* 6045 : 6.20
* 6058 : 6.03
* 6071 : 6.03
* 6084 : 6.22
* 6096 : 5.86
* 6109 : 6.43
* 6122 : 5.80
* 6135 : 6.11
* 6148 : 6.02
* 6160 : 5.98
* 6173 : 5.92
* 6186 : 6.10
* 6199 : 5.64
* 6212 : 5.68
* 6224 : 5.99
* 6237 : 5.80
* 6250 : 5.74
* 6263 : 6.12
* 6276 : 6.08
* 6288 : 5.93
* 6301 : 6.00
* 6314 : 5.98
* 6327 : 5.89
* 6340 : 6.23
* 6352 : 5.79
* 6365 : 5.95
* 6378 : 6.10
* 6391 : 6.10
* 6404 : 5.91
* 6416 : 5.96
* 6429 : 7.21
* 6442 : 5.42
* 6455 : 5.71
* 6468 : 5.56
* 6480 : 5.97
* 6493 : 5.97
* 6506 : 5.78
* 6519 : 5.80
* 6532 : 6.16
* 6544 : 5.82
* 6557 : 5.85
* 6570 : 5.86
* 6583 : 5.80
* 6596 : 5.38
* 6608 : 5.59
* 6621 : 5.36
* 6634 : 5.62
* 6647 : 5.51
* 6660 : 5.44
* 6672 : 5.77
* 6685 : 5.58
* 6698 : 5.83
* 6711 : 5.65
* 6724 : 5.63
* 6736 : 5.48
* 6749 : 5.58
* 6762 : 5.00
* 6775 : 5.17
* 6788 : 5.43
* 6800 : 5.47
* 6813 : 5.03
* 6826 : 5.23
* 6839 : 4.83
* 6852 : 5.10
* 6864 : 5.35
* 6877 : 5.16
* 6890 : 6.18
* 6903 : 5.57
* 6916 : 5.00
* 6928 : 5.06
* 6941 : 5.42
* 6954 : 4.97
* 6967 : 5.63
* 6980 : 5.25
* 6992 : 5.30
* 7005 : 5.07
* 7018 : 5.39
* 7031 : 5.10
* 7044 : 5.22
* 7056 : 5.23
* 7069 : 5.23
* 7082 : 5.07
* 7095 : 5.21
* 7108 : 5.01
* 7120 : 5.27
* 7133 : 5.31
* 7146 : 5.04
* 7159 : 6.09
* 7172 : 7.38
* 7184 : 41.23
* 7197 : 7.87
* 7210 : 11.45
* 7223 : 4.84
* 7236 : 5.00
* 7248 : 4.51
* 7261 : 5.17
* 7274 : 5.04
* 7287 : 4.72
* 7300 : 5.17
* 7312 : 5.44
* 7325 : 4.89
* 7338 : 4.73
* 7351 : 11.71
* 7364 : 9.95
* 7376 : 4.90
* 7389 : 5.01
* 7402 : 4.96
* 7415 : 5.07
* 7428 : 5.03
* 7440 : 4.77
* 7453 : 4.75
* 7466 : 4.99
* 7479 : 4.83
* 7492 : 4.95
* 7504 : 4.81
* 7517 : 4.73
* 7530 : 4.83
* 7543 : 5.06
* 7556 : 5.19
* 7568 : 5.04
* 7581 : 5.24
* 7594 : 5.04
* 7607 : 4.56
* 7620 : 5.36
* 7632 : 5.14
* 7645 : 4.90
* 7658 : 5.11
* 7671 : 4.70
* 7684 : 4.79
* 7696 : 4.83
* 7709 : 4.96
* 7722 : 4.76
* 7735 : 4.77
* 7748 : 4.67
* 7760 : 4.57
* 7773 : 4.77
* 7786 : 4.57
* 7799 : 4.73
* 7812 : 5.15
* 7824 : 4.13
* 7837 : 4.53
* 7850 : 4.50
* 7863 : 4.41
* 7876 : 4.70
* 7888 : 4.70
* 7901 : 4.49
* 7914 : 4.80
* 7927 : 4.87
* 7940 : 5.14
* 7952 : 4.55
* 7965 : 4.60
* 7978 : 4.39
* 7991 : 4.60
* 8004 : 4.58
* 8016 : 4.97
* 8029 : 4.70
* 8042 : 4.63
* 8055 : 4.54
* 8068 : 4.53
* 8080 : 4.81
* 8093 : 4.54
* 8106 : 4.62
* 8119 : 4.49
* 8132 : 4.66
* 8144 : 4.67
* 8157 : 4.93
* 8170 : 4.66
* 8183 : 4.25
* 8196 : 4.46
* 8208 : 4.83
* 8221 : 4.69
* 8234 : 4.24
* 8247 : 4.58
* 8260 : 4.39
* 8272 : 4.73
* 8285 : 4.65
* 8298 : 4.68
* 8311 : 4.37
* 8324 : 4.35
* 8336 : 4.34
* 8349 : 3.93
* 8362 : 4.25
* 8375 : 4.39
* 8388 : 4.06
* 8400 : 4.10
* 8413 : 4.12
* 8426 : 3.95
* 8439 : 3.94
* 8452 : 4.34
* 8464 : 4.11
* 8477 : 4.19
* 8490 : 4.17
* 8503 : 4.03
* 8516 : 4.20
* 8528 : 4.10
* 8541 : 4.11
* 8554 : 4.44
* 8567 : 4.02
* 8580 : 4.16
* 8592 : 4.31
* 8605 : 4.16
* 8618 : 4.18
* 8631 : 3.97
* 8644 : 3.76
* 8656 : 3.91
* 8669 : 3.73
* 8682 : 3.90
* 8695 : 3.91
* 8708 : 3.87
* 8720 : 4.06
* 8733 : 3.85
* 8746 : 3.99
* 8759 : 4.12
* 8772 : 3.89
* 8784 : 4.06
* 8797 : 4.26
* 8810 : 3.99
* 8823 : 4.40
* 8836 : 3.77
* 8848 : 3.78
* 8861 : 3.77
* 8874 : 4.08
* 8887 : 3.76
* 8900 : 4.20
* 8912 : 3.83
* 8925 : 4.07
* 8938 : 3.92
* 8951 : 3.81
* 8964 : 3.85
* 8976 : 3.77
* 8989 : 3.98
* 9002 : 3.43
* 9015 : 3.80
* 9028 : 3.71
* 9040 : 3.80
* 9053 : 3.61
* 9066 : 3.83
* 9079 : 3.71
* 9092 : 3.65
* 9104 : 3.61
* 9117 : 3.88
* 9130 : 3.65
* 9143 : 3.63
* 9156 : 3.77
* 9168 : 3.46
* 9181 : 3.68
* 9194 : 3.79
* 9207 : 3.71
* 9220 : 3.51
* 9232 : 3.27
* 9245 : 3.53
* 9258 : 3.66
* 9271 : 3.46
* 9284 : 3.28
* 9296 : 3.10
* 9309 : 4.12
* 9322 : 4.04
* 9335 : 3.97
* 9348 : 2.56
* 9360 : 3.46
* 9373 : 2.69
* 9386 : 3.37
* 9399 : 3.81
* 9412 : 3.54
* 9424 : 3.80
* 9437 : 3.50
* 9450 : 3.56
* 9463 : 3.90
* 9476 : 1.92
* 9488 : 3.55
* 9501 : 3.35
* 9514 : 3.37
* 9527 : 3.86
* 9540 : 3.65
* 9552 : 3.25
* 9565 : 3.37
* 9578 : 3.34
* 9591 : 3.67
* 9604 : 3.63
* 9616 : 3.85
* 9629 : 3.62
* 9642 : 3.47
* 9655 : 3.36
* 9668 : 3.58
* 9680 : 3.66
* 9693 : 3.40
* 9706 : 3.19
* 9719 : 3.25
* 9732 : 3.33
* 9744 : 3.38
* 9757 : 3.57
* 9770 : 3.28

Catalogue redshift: 0.09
